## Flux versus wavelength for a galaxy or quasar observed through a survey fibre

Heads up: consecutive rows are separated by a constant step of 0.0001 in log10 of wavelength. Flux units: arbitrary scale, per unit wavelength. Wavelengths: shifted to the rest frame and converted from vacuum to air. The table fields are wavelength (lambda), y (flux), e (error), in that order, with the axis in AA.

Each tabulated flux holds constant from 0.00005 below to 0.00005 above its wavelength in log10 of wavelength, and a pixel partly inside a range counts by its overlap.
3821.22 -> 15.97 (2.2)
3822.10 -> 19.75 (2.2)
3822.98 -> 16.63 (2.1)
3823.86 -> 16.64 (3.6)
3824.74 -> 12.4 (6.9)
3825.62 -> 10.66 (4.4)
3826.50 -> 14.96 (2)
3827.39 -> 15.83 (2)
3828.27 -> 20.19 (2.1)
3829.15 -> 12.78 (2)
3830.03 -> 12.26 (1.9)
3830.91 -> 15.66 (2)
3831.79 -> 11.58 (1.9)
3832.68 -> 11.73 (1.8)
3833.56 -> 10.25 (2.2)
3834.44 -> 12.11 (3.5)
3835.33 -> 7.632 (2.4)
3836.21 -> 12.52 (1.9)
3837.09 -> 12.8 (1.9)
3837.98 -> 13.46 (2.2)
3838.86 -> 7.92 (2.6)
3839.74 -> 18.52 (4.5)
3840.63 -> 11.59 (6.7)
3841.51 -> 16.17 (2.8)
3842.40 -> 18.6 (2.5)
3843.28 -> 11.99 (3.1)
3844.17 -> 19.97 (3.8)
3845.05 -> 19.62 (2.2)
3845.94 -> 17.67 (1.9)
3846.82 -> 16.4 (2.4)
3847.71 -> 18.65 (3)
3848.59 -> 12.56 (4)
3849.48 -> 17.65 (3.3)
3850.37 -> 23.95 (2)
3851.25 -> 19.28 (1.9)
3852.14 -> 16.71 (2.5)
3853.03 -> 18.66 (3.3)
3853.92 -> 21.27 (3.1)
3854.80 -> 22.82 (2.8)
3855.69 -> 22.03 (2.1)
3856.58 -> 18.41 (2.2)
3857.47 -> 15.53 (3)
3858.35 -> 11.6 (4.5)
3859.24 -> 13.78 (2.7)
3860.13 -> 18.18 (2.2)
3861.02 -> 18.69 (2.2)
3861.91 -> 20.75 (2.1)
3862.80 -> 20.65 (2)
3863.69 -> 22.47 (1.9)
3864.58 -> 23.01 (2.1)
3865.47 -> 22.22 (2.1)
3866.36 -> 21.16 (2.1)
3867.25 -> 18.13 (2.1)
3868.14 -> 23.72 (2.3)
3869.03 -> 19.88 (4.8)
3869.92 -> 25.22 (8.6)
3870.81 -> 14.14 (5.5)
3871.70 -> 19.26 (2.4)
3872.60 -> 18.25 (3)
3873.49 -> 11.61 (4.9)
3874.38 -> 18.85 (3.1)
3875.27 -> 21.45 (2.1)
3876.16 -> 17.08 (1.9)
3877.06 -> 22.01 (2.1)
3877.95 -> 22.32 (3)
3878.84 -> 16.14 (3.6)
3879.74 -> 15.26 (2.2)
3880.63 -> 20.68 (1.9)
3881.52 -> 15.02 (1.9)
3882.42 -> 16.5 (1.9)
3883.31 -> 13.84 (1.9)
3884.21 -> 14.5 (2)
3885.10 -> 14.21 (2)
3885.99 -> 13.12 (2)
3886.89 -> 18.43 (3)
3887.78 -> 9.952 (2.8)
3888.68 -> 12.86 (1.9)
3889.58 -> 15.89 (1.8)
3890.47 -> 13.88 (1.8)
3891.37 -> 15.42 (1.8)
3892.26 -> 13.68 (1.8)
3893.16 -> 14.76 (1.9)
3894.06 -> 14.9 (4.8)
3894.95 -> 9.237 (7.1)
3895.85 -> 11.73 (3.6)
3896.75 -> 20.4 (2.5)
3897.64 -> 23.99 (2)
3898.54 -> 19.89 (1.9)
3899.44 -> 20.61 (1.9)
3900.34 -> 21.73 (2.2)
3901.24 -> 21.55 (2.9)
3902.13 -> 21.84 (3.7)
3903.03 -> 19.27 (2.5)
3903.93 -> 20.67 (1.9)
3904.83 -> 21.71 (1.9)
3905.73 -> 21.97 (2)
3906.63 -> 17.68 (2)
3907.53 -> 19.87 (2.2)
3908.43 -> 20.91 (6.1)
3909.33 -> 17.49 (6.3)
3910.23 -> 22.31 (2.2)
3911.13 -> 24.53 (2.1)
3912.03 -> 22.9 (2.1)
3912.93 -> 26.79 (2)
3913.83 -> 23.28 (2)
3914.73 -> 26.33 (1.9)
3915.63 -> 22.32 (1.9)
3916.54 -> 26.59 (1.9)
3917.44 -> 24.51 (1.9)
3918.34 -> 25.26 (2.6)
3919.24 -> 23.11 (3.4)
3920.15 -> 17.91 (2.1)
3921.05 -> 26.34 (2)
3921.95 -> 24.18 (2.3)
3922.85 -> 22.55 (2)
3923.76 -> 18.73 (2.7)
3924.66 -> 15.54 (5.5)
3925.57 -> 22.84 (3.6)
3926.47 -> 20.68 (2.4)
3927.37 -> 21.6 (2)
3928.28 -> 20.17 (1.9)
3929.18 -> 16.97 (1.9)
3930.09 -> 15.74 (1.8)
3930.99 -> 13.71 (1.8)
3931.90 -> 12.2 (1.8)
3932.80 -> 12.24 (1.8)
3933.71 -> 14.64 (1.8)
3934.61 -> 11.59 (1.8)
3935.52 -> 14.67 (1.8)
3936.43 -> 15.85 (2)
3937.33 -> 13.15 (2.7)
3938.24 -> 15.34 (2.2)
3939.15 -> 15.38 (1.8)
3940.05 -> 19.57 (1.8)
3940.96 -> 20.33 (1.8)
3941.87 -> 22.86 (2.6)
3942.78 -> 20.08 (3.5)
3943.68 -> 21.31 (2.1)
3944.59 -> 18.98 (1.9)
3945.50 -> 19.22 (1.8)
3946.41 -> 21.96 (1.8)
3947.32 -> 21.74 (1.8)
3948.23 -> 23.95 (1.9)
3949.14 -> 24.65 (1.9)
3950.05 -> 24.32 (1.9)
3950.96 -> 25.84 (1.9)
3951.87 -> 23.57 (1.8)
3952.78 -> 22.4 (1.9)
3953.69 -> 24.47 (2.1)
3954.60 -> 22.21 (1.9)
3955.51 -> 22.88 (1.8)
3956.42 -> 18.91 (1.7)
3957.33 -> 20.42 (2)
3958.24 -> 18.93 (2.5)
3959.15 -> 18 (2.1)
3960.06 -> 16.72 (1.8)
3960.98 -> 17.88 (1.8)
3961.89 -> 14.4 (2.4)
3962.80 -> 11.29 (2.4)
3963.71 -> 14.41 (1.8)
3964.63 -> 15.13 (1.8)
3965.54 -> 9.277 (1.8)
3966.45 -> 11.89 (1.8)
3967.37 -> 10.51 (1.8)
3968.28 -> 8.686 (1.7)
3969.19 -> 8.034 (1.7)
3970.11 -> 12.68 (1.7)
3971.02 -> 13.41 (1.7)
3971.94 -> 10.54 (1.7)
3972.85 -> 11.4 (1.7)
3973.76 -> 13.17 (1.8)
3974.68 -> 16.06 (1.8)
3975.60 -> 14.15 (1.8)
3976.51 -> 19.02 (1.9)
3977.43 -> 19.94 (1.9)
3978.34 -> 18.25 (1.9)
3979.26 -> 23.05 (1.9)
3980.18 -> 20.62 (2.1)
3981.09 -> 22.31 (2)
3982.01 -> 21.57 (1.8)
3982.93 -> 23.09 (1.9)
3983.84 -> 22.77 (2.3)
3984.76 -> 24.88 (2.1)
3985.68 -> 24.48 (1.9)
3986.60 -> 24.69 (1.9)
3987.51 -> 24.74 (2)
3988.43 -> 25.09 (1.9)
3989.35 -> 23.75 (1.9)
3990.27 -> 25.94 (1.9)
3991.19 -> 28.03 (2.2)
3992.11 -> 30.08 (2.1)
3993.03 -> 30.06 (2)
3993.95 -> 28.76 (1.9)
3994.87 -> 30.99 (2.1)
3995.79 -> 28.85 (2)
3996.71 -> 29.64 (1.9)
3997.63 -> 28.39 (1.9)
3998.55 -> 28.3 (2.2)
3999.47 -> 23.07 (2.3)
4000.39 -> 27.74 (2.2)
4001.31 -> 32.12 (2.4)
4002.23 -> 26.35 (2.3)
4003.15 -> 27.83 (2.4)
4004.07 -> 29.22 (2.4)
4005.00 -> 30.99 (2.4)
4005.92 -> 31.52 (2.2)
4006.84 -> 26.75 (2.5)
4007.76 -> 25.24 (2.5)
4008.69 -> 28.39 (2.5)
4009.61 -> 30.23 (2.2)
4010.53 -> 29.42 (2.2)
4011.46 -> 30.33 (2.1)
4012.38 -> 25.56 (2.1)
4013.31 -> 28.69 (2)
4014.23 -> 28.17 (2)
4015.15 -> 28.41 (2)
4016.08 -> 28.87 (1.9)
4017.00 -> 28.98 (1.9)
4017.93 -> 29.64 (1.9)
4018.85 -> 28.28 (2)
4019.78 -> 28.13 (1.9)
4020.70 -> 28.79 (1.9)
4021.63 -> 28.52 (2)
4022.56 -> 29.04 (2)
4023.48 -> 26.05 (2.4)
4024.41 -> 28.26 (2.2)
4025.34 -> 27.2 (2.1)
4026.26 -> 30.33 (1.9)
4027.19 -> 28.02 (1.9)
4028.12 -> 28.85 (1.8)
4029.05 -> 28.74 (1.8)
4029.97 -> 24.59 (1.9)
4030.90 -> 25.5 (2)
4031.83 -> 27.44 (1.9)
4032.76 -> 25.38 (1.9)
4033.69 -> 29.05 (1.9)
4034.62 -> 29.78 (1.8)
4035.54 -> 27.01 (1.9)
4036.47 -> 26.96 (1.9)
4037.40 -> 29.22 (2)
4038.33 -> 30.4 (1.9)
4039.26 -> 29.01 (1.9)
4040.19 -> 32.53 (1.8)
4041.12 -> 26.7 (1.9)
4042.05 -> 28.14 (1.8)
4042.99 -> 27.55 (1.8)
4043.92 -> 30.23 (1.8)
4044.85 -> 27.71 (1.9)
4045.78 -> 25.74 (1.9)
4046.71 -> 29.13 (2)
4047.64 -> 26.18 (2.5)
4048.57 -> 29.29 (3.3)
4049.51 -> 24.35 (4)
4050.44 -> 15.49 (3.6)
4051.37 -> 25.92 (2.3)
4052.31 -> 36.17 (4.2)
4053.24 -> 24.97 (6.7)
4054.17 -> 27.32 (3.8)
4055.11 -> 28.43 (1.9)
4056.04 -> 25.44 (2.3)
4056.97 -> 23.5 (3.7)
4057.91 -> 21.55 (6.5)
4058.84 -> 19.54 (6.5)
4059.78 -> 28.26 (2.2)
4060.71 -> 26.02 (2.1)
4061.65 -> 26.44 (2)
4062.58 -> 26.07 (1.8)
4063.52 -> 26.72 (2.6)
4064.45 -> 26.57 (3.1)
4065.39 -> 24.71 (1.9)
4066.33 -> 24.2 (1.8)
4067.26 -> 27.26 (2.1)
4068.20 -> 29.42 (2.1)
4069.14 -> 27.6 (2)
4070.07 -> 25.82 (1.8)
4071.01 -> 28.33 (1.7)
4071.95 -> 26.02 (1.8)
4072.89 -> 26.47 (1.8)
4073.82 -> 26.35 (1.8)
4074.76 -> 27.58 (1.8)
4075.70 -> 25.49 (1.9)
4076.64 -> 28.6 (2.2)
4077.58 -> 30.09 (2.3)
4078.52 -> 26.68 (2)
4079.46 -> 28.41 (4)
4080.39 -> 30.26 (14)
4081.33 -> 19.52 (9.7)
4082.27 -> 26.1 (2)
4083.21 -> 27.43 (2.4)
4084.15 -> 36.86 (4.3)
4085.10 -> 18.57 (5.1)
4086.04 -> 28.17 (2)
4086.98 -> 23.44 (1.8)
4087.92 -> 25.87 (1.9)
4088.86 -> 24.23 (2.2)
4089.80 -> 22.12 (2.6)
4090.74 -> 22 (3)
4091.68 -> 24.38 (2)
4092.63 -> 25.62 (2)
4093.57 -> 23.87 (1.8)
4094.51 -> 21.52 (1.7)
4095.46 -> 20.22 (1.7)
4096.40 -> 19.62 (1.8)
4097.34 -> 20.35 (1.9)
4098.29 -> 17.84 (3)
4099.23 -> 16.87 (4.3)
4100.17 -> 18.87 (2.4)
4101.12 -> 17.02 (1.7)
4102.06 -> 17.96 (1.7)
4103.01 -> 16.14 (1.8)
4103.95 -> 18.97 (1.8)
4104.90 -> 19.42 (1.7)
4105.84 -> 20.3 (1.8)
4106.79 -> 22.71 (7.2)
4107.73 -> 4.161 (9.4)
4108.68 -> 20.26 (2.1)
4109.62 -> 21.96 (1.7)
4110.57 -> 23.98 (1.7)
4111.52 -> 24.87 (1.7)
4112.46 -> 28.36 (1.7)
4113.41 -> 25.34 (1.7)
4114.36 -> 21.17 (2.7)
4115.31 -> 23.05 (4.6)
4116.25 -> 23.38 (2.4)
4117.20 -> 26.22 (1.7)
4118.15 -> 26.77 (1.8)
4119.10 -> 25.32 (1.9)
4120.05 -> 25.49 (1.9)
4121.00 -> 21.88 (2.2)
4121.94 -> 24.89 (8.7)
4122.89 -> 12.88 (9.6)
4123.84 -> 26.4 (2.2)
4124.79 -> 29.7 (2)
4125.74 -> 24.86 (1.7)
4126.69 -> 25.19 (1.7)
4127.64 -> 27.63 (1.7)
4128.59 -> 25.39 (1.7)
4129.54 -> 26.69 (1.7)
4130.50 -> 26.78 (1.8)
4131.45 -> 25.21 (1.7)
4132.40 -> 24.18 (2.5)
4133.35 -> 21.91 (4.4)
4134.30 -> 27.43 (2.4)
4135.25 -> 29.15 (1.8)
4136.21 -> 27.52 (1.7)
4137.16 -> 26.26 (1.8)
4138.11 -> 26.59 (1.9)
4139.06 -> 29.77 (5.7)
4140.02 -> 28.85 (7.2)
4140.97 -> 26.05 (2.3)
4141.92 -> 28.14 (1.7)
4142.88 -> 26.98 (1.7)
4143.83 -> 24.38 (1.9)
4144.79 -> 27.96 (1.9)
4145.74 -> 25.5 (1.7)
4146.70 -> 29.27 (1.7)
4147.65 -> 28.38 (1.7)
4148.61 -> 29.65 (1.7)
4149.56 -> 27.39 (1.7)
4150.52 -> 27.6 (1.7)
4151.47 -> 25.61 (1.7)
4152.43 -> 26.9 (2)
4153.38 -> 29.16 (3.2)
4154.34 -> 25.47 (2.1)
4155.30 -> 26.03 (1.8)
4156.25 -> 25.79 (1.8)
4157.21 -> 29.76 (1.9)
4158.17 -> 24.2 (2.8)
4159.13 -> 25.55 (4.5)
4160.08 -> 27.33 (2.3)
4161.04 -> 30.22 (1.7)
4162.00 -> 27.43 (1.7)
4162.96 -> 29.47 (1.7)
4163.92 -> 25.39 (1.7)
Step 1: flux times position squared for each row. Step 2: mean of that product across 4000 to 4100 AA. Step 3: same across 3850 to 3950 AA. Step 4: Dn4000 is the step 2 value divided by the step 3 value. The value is 1.5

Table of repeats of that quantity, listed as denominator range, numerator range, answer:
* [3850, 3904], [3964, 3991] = 1.05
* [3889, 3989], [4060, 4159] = 1.43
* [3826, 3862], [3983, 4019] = 1.90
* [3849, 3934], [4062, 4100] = 1.45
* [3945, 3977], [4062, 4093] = 1.62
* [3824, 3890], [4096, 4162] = 1.68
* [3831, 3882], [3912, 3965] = 1.19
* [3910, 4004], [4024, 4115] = 1.29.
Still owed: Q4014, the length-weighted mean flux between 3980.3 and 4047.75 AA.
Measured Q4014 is 27.7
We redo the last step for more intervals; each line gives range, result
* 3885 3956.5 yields 19.5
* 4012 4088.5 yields 27.2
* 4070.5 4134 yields 23.7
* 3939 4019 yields 22.5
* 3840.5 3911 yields 18.1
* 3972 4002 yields 23.8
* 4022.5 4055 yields 27.7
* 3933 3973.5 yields 17.3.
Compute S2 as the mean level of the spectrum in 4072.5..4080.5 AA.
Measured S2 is 27.7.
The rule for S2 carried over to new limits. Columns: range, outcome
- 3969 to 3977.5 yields 13.7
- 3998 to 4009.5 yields 28.2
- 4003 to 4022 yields 28.7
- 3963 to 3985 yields 15.9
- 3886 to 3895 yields 14.1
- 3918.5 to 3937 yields 18.1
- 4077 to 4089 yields 26.7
